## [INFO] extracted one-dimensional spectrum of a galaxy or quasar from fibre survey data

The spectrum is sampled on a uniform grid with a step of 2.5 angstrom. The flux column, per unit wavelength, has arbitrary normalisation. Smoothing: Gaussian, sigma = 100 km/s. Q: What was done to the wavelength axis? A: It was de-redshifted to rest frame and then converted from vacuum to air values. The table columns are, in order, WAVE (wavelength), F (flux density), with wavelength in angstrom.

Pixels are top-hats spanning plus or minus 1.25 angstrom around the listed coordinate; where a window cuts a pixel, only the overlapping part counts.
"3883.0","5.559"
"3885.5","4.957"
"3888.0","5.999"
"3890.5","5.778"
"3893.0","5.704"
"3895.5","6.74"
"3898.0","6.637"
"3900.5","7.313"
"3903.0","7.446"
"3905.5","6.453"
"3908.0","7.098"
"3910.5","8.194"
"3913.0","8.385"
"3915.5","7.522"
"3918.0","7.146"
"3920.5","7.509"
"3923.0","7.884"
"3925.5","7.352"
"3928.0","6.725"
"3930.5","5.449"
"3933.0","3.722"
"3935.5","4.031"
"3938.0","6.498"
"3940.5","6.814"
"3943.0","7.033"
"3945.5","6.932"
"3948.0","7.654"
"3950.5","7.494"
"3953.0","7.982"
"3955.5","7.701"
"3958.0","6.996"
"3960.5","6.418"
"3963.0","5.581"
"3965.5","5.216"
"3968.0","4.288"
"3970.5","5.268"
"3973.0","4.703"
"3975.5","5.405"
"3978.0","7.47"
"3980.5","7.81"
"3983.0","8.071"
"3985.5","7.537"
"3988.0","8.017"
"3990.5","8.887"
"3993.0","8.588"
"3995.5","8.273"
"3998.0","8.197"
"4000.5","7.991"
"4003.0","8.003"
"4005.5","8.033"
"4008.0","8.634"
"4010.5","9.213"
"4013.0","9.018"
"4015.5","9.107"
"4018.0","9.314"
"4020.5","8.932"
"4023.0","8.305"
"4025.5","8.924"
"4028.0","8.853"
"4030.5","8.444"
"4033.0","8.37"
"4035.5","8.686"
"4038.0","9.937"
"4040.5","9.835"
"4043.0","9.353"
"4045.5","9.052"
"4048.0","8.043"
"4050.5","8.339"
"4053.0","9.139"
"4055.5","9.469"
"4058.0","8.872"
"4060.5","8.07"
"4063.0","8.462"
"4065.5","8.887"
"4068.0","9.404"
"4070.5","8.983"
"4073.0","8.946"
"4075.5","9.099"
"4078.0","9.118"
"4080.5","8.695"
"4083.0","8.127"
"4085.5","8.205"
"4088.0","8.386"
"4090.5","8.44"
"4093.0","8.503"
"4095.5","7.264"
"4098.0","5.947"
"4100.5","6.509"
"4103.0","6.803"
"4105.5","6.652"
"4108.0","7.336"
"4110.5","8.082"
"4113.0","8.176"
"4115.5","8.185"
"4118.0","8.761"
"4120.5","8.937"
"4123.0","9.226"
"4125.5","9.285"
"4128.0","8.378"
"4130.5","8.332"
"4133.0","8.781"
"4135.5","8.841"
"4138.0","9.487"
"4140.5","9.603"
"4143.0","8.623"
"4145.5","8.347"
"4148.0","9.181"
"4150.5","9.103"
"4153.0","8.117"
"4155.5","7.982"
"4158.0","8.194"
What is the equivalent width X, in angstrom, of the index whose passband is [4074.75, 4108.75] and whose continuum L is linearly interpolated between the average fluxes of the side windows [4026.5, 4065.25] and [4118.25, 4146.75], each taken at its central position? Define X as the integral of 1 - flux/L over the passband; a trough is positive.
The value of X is 4.2 angstrom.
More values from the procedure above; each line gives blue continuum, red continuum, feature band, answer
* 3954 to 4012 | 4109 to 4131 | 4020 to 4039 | -2.7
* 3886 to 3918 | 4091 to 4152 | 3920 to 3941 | 2.7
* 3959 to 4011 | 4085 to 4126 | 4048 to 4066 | -2.6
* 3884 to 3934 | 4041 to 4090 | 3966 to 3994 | 3.0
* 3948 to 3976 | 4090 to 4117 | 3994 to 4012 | -5.0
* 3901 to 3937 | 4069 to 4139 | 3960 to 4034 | -2.7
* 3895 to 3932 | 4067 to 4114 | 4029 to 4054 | -3.6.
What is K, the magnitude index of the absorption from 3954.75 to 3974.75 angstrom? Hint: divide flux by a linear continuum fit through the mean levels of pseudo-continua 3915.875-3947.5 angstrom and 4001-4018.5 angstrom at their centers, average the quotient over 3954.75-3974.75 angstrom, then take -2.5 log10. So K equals 0.28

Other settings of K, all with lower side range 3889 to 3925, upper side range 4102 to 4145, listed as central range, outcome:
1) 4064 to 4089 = -0.08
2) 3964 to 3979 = 0.37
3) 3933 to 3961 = 0.10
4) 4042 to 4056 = -0.11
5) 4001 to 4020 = -0.13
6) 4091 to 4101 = 0.15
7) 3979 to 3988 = -0.03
